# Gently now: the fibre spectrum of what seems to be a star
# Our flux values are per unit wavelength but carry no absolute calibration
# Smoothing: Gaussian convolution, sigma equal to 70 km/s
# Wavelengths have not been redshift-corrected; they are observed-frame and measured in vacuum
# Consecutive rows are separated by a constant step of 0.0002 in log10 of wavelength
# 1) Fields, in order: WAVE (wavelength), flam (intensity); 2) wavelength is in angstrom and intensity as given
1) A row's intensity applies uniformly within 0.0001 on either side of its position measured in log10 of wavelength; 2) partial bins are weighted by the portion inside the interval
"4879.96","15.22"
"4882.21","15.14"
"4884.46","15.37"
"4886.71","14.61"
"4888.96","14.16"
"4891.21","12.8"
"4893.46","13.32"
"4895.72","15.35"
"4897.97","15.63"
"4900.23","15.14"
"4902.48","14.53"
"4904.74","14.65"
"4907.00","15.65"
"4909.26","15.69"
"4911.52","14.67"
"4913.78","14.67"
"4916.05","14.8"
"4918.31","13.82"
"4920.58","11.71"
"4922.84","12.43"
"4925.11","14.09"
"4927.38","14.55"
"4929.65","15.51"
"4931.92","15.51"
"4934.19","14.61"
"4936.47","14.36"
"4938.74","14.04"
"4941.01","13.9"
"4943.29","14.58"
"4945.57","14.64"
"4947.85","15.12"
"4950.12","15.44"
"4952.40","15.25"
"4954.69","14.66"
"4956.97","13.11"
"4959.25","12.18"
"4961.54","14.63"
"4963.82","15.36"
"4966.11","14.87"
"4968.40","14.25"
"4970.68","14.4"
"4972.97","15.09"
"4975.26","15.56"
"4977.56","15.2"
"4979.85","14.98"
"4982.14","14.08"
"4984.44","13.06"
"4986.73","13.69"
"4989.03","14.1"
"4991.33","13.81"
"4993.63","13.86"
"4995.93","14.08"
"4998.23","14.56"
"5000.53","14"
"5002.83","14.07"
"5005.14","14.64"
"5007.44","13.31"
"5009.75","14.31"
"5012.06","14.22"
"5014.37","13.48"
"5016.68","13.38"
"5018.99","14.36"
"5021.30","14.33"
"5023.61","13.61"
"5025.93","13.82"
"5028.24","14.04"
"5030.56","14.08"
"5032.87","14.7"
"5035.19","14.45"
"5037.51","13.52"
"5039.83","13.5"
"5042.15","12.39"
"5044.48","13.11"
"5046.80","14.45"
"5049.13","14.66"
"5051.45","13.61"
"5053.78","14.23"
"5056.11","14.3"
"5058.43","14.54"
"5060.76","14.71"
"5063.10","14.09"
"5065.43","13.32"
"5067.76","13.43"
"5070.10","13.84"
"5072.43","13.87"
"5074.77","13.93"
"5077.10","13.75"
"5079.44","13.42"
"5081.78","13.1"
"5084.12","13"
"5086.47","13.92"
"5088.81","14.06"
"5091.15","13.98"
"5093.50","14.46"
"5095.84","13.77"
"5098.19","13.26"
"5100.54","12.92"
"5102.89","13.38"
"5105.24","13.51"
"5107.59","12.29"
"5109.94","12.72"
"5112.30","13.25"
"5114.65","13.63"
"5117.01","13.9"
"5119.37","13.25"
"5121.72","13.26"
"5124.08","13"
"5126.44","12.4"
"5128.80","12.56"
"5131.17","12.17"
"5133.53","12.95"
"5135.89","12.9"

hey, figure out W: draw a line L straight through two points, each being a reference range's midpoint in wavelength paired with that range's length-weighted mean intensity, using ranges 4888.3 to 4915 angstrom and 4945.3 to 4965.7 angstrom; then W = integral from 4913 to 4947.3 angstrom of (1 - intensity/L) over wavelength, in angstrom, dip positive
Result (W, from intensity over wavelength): 0.9 angstrom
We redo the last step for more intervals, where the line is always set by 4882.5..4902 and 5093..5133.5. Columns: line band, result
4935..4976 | -1.02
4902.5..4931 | 0.10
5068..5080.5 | -0.33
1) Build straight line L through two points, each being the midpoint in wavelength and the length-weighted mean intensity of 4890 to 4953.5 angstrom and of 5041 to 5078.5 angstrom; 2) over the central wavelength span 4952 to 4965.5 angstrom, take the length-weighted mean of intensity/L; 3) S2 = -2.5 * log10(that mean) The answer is 0.014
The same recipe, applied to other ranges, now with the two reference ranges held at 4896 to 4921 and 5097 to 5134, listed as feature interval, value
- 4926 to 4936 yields -0.03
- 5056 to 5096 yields -0.04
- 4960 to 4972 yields -0.03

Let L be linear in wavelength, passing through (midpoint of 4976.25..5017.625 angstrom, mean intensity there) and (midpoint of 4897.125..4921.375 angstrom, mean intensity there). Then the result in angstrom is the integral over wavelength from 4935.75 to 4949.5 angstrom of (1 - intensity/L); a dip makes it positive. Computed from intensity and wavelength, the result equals -0.1 angstrom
